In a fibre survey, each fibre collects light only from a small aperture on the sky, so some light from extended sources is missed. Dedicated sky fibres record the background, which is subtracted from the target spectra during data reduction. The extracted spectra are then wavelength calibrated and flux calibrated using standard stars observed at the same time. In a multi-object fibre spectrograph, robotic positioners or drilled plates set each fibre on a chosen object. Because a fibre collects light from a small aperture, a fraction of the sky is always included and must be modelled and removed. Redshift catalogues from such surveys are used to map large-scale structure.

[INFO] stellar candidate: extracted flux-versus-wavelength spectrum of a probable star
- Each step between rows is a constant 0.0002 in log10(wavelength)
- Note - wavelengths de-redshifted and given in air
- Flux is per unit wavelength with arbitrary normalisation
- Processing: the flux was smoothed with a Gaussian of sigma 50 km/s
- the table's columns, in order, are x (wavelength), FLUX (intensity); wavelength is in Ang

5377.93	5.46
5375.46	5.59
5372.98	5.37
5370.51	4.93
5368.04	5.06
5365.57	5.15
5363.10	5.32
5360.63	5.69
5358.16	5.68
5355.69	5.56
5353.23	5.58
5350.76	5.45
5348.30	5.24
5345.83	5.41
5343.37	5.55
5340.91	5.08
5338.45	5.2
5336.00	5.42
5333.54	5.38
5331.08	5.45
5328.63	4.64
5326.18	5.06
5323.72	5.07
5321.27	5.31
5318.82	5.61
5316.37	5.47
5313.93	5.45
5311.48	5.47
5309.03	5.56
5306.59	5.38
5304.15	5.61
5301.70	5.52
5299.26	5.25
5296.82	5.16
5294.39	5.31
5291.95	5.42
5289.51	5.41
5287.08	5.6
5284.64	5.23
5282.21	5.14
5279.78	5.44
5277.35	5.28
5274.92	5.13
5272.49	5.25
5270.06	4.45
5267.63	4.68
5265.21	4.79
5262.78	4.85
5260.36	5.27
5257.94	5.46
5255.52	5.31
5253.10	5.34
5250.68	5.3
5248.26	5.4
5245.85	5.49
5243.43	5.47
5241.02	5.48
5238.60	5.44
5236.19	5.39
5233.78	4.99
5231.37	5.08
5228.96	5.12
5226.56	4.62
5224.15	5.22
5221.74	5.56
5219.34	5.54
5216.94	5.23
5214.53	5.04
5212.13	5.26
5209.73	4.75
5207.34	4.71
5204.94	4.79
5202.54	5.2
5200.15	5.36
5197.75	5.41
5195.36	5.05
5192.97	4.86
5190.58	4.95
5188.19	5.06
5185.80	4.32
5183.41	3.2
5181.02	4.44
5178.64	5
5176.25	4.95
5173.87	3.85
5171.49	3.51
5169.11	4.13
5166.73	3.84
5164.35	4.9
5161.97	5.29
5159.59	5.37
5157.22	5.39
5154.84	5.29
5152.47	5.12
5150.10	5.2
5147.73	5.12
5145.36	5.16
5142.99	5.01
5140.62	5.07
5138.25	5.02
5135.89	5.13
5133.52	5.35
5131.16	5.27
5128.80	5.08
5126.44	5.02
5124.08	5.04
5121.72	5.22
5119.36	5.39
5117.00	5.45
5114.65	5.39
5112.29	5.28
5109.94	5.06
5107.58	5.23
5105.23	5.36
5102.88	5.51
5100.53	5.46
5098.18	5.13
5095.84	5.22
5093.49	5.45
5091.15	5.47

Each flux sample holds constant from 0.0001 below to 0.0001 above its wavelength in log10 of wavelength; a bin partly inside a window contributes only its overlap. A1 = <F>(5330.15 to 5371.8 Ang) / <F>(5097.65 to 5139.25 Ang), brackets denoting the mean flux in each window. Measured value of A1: 1.02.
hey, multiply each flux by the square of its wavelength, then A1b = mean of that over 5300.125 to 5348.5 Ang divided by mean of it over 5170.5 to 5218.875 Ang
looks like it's 1.18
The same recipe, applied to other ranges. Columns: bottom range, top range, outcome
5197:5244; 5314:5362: 1.08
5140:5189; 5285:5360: 1.21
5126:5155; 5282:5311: 1.11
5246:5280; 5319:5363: 1.07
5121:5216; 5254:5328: 1.13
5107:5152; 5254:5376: 1.10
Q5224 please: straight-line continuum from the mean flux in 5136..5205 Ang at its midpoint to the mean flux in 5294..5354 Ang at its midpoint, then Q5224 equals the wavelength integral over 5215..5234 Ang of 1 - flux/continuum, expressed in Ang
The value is -0.6 Ang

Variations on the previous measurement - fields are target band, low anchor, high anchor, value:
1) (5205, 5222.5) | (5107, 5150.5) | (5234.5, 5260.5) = 0.69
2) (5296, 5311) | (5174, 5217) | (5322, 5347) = -0.83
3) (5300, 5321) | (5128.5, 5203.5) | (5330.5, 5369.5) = -0.88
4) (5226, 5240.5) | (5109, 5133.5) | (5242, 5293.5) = 0.22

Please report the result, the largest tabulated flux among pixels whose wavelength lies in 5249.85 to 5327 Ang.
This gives 5.61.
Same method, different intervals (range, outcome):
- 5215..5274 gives 5.56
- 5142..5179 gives 5.39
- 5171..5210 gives 5.41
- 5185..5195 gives 5.06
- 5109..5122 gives 5.45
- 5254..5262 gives 5.46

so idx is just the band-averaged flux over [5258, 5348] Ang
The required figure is 5.26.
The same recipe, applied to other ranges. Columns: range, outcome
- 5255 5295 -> 5.17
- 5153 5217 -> 4.78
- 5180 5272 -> 5.05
